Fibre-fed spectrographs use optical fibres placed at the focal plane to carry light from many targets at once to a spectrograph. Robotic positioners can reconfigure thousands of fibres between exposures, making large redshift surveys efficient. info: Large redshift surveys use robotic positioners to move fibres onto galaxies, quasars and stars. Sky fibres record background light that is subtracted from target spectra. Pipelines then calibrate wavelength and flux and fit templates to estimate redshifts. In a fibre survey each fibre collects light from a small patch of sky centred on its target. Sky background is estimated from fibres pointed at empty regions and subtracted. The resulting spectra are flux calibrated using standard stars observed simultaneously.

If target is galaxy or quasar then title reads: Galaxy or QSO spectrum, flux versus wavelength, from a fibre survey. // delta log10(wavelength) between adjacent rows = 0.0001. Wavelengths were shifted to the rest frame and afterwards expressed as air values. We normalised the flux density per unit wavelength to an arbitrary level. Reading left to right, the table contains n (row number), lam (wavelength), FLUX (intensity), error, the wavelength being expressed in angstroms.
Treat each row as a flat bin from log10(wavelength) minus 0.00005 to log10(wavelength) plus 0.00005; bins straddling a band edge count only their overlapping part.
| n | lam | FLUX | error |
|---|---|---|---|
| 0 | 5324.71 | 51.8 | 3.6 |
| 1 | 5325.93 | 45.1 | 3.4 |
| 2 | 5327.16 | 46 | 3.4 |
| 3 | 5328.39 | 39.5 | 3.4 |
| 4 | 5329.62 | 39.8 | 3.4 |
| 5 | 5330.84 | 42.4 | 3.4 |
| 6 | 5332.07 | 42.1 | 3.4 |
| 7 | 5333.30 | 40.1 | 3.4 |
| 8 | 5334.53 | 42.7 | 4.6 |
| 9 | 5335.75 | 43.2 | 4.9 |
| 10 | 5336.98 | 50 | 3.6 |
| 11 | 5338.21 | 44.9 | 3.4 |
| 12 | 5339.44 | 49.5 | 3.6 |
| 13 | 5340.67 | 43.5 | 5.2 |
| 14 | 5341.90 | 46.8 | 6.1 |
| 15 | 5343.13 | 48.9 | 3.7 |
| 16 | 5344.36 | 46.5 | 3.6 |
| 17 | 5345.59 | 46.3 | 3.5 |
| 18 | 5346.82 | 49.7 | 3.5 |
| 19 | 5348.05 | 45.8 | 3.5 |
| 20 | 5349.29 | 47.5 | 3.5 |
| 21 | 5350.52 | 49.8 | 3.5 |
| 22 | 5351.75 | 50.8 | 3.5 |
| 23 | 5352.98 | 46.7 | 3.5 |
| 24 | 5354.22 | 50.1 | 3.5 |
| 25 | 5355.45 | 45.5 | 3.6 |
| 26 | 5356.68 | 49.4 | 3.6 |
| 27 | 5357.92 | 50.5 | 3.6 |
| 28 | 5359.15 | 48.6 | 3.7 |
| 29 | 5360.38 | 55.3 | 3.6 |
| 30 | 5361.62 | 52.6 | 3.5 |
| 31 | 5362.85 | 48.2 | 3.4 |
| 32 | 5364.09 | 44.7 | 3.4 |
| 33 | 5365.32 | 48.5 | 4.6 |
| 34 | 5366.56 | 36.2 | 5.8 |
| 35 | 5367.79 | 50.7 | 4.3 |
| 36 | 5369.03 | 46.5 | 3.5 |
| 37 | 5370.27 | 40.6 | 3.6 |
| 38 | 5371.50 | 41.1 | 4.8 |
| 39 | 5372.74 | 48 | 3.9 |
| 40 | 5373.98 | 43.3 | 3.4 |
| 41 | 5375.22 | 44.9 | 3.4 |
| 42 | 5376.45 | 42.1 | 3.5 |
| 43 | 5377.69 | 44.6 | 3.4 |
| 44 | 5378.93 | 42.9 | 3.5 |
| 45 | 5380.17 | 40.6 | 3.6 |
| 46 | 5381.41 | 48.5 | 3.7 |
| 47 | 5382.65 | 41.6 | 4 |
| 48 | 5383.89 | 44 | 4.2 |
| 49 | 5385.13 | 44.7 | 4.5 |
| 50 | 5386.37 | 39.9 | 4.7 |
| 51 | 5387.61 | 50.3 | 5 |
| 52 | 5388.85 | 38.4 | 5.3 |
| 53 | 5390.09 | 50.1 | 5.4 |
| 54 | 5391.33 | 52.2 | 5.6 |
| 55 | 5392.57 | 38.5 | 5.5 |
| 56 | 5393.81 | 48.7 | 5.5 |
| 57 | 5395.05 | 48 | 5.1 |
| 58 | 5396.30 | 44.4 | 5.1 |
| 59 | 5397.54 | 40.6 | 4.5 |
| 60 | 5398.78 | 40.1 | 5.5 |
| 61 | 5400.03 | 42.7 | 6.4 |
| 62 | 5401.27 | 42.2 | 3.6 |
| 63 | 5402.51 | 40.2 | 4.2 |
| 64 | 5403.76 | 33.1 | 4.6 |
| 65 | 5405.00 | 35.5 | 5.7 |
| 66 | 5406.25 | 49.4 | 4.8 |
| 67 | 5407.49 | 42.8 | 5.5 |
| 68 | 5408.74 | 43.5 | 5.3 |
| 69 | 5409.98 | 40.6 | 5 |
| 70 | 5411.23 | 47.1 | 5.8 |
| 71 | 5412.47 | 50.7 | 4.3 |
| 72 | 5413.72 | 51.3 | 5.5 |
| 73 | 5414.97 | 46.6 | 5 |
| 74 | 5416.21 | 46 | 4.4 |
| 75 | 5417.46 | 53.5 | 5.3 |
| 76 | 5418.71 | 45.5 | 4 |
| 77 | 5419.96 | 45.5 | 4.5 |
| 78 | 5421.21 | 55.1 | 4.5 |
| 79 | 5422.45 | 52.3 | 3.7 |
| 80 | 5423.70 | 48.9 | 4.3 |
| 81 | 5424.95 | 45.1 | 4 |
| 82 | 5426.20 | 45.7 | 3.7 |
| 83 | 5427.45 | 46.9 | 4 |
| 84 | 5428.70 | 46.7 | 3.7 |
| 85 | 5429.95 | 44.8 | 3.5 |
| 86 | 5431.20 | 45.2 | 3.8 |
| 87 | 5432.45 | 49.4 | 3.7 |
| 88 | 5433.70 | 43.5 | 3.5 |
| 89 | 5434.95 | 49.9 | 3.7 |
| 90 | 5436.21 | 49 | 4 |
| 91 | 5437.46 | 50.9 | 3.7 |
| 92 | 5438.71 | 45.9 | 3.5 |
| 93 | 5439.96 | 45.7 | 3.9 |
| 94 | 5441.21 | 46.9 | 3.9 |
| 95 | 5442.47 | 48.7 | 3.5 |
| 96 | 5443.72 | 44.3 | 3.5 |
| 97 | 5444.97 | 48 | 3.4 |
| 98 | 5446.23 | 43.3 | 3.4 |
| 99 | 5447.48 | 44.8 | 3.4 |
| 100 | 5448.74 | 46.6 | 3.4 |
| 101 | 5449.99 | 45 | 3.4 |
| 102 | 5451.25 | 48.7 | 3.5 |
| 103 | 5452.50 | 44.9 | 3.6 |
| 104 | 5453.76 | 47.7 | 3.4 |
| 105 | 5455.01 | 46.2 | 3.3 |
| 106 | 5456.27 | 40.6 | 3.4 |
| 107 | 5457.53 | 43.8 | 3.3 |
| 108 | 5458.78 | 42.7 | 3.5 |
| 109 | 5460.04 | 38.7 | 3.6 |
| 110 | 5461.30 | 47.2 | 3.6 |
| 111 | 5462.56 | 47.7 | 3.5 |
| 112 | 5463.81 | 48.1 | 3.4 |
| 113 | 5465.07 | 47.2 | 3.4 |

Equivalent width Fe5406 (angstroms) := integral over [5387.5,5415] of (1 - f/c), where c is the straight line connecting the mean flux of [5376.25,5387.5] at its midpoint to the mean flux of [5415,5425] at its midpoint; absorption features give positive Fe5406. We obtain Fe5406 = 1.35 angstroms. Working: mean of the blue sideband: 43.5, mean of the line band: 44.1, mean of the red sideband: 49.1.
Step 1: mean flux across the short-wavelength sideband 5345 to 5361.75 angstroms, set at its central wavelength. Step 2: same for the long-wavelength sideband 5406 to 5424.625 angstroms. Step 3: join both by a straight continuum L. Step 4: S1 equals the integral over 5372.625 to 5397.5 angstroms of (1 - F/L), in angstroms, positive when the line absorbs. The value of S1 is 1.97 angstroms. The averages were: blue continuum 49.1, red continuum 47.9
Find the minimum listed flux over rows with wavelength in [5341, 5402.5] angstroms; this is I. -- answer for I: 36.2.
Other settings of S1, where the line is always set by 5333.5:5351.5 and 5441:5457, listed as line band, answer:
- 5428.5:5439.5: -0.3 angstroms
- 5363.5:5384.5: 1.1 angstroms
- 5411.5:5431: -0.9 angstroms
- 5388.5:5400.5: 0.4 angstroms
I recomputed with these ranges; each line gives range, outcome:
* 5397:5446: 33.1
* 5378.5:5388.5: 39.9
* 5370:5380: 40.6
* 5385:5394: 38.4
